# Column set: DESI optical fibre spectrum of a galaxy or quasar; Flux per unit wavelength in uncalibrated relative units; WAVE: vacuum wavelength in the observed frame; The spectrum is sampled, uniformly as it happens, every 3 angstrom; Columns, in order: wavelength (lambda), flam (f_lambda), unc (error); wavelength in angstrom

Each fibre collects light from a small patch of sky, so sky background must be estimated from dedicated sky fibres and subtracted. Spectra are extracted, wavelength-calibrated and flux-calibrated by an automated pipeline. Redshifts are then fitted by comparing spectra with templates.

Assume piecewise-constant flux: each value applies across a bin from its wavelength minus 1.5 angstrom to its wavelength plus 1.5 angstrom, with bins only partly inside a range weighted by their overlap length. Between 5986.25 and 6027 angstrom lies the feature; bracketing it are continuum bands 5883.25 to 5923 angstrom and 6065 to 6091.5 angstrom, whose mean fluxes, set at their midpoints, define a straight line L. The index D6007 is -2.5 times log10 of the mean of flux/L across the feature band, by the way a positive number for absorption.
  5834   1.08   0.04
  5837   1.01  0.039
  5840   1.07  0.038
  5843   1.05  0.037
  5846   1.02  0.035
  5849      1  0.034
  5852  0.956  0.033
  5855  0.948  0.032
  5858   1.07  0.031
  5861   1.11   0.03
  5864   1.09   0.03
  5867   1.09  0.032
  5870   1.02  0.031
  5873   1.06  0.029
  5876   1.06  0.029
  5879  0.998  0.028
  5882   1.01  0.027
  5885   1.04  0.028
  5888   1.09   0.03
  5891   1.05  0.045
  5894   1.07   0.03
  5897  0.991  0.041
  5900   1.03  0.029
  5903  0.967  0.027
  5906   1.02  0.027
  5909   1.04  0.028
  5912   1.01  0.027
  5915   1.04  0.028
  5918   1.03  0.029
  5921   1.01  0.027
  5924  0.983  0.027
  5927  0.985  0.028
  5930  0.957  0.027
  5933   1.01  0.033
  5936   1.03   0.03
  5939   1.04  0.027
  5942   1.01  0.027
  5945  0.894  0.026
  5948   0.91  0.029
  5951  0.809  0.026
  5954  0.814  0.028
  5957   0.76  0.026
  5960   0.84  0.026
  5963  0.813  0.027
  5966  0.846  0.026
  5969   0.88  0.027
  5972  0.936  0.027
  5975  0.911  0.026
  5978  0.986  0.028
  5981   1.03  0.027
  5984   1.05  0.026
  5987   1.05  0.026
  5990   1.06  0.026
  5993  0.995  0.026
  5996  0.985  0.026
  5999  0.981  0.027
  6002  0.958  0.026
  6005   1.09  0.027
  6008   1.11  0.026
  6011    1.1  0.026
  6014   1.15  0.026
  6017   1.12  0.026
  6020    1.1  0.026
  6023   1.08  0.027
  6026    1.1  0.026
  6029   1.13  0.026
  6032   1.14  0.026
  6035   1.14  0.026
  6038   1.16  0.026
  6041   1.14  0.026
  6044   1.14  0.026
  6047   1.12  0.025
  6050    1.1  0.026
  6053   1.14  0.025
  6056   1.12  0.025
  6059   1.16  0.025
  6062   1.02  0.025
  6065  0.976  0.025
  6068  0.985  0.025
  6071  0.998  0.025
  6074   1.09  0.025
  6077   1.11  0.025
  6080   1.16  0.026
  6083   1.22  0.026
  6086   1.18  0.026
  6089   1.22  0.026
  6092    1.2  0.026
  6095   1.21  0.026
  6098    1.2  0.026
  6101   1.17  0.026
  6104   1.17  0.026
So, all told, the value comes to 0.02 mag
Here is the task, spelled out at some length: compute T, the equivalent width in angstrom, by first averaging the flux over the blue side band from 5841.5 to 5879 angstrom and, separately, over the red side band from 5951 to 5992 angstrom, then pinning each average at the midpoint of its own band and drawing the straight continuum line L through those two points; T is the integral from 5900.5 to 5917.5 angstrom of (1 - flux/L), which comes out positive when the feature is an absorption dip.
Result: -0.55 angstrom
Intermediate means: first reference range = 1.04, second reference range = 0.918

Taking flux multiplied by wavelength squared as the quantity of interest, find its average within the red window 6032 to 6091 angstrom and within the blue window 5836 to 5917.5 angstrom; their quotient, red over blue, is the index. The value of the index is 1.1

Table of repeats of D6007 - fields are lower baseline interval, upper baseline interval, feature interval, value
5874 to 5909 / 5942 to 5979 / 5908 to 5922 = -0.054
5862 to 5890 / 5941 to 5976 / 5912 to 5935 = -0.065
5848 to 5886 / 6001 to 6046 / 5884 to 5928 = 0.032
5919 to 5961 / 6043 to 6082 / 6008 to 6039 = -0.083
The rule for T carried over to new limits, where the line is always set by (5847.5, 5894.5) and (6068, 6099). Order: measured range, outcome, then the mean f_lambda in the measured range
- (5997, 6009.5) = 0.9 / 1.03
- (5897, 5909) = 0.6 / 1.01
